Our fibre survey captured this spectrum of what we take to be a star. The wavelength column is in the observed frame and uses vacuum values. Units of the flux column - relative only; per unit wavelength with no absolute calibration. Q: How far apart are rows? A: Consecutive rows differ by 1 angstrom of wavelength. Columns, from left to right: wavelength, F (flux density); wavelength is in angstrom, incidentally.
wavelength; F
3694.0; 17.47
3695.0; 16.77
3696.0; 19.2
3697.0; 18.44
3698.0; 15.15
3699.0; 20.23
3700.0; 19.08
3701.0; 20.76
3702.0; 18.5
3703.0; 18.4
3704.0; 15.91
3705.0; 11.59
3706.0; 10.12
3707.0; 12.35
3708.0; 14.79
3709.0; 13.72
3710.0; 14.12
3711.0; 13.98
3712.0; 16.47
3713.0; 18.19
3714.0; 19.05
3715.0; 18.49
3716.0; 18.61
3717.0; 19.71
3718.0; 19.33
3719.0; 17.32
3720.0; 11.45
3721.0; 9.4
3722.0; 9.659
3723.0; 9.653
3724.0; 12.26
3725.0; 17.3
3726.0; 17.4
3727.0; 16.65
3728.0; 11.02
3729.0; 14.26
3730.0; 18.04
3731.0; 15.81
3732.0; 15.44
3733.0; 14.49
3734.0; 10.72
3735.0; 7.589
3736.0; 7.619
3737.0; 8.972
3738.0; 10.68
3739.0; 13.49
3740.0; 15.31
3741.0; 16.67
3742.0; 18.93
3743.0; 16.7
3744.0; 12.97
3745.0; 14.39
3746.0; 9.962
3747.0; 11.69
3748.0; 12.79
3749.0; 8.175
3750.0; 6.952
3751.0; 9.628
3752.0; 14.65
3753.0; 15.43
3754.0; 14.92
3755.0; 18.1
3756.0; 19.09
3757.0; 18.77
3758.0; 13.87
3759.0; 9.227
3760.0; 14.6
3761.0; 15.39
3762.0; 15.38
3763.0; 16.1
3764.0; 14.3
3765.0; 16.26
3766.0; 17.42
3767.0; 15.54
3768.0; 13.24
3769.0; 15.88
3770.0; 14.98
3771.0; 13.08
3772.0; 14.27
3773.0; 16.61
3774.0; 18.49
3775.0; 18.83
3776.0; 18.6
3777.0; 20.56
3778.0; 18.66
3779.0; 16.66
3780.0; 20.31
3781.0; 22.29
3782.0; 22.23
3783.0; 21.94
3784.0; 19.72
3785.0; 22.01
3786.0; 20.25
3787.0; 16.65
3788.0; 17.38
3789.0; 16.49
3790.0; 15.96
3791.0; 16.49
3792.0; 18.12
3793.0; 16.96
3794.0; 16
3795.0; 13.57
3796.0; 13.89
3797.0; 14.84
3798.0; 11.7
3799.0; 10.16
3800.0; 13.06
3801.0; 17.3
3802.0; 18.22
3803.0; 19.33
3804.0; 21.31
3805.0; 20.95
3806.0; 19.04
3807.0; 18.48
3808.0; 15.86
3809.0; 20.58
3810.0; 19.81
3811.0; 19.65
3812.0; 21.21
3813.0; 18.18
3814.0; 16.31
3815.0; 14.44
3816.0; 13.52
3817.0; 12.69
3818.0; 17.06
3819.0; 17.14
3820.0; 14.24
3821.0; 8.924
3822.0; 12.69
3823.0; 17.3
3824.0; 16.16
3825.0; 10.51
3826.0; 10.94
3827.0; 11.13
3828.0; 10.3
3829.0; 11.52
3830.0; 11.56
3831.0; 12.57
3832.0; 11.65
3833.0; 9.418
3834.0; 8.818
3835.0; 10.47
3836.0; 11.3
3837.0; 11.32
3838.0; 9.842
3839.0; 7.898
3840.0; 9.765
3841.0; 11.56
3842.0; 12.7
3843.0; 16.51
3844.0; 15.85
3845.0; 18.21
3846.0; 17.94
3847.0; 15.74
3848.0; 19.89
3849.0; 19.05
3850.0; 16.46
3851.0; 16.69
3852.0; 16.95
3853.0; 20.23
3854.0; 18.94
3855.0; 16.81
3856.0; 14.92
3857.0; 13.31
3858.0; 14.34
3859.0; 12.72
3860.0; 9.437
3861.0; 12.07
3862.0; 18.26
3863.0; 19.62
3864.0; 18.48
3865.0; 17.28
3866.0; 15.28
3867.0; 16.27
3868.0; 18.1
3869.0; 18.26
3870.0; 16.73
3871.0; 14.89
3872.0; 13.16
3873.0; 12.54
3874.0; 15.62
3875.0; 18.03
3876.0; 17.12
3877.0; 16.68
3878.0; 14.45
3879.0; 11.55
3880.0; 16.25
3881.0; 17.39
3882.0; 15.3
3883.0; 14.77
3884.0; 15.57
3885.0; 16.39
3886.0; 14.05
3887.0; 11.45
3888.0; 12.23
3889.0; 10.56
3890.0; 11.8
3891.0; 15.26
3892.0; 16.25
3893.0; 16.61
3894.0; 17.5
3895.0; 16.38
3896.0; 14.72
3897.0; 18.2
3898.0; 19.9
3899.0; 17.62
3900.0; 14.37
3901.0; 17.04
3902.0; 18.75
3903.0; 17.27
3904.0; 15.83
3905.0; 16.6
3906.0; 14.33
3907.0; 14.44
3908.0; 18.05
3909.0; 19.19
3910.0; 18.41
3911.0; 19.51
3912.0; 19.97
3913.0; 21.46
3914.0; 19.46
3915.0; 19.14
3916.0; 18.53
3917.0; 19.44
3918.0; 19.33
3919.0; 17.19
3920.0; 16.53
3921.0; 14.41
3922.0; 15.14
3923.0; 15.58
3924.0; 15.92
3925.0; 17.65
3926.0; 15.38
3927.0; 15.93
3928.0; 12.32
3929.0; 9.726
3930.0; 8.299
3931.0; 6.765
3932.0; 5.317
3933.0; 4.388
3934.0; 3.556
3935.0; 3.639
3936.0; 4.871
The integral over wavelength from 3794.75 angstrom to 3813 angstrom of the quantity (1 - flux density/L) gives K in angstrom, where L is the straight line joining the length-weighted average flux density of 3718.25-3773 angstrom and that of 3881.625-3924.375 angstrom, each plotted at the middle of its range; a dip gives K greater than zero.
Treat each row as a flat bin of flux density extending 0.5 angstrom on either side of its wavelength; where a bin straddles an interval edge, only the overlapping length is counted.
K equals -2.95 angstrom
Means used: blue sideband 13.8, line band 17.2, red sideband 16.5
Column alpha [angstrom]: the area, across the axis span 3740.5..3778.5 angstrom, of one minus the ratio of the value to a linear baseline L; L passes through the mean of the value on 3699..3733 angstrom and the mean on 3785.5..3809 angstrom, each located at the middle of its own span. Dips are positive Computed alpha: 2.6 angstrom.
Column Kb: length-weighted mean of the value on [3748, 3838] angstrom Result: 15.5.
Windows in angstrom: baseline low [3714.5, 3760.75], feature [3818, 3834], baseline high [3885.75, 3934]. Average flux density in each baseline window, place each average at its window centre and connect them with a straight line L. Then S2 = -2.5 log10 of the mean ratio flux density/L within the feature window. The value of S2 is 0.18 mag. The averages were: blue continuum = 13.9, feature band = 12.4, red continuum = 15.4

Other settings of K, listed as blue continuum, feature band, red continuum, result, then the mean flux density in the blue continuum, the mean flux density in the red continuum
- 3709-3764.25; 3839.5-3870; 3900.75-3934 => -2.1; 14.2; 15.5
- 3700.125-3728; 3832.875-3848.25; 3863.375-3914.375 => 2.9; 15.3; 16.2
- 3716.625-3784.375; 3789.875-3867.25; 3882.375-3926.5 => 3.4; 15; 16.5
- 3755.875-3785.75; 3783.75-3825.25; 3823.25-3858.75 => -2.7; 17.1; 13.8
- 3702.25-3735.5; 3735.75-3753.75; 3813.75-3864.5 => 2.4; 14.7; 14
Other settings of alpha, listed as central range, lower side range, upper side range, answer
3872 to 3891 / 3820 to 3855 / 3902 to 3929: 1.3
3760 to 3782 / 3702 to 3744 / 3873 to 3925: -2.8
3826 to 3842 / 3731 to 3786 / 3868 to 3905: 4.9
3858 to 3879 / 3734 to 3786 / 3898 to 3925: 1.6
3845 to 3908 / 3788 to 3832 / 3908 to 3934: -2.4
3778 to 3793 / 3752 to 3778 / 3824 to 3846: -4.2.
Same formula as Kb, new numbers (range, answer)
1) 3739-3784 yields 15.7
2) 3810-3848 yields 13.6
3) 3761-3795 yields 17.4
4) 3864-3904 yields 15.7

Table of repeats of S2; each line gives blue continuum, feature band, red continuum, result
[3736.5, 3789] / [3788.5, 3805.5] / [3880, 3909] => -0.026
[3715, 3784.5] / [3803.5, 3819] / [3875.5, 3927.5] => -0.151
